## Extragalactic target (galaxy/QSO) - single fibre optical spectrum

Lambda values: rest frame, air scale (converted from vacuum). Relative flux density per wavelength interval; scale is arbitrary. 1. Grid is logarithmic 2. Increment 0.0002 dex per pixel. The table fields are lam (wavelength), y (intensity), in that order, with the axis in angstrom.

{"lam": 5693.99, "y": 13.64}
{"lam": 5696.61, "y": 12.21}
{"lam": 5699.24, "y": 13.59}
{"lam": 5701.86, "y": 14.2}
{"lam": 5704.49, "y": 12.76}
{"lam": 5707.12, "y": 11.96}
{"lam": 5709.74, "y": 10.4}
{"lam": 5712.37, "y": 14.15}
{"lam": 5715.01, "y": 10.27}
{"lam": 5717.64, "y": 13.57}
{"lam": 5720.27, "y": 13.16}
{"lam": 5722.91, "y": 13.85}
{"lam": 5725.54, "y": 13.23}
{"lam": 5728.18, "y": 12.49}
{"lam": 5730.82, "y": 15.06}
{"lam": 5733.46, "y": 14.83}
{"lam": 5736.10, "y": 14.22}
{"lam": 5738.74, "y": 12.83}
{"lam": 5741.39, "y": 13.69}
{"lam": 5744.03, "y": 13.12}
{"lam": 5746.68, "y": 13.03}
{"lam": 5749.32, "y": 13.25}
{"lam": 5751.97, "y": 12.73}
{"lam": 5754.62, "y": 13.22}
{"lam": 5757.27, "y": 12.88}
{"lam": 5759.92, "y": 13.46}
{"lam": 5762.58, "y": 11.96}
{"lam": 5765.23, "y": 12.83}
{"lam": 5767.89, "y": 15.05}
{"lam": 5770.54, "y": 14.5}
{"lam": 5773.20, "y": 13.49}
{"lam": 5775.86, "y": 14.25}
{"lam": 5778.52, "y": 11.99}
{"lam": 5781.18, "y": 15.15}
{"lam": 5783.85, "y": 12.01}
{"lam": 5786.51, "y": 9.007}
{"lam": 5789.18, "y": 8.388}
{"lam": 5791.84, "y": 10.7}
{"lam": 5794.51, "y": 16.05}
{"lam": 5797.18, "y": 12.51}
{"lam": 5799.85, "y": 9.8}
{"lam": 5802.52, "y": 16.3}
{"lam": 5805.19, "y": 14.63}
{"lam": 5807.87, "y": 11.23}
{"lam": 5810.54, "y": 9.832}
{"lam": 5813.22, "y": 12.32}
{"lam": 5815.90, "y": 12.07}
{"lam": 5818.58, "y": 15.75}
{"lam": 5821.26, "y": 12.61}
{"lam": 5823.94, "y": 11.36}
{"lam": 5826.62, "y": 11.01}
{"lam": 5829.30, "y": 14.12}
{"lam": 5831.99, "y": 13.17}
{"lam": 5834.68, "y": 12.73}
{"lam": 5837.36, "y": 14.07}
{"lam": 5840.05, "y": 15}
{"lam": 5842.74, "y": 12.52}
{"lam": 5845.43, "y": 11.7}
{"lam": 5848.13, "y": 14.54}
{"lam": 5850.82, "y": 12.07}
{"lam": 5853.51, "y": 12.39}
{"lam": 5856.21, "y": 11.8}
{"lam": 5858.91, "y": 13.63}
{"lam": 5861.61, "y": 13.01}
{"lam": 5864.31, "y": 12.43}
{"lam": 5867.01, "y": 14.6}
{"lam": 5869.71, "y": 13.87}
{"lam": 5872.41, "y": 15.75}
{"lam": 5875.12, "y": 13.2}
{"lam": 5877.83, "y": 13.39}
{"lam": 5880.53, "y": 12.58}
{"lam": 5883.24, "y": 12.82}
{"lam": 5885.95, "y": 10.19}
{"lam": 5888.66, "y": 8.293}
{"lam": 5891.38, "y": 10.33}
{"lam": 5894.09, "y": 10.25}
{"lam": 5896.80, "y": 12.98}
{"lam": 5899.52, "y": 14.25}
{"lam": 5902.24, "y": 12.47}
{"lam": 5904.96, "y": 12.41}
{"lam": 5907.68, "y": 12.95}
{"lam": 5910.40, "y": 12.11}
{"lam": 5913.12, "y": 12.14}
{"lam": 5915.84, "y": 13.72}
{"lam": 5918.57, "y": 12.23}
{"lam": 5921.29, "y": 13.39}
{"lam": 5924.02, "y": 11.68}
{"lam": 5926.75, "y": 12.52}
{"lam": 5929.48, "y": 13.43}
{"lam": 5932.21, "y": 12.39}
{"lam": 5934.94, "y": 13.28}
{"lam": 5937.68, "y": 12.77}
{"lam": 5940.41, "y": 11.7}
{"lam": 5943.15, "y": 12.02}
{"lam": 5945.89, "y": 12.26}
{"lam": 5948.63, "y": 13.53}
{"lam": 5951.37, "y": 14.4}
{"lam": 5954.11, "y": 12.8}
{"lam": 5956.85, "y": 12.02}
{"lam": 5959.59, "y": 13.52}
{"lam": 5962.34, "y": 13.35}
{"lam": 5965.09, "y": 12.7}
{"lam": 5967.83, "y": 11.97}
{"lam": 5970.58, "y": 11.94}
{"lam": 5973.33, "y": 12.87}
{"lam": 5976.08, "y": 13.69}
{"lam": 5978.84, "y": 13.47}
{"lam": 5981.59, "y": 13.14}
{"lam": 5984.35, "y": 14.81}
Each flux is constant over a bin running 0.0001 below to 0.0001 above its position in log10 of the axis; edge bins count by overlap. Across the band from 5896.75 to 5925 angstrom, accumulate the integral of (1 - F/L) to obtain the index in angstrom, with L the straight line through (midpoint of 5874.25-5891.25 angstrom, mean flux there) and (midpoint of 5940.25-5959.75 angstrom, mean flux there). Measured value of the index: -1.6 angstrom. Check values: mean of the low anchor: 11.6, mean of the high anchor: 12.8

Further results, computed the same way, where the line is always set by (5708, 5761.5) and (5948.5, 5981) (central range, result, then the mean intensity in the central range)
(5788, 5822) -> 1.6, 12.5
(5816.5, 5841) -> -0.3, 13.3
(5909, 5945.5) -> 1.3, 12.6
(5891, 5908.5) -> 1.0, 12.3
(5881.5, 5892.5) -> 2.2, 10.5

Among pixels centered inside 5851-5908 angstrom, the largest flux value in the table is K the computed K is 15.75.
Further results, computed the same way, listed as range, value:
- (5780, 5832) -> 16.3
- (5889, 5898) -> 12.98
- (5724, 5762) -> 15.06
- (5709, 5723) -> 14.15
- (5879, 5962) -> 14.4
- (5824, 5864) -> 15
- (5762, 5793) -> 15.15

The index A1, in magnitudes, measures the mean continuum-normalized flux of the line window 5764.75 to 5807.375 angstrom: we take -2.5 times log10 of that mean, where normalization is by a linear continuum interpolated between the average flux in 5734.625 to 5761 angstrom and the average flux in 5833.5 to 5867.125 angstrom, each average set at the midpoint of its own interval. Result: 0.025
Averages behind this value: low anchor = 13.3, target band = 12.9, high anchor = 13.1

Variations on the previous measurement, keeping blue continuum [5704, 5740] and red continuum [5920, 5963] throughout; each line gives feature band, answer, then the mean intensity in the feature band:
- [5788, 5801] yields 0.126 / 11.6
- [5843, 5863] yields 0.016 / 12.7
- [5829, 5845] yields -0.044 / 13.5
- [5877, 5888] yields 0.081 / 11.9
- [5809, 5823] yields 0.042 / 12.5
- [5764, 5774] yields -0.080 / 14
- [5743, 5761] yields -0.005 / 13.1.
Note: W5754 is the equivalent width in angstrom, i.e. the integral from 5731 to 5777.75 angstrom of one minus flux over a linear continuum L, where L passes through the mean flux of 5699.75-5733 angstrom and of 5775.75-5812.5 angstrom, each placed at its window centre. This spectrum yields -3.3 angstrom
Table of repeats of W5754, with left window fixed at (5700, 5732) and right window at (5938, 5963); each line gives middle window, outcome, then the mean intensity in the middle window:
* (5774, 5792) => 1.6 angstrom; 11.8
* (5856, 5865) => 0.0 angstrom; 12.8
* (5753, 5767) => 0.0 angstrom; 12.9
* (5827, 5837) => -0.2 angstrom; 13.2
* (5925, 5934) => 0.1 angstrom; 12.8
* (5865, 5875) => -1.2 angstrom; 14.4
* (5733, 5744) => -0.7 angstrom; 13.7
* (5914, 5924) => 0.0 angstrom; 12.9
